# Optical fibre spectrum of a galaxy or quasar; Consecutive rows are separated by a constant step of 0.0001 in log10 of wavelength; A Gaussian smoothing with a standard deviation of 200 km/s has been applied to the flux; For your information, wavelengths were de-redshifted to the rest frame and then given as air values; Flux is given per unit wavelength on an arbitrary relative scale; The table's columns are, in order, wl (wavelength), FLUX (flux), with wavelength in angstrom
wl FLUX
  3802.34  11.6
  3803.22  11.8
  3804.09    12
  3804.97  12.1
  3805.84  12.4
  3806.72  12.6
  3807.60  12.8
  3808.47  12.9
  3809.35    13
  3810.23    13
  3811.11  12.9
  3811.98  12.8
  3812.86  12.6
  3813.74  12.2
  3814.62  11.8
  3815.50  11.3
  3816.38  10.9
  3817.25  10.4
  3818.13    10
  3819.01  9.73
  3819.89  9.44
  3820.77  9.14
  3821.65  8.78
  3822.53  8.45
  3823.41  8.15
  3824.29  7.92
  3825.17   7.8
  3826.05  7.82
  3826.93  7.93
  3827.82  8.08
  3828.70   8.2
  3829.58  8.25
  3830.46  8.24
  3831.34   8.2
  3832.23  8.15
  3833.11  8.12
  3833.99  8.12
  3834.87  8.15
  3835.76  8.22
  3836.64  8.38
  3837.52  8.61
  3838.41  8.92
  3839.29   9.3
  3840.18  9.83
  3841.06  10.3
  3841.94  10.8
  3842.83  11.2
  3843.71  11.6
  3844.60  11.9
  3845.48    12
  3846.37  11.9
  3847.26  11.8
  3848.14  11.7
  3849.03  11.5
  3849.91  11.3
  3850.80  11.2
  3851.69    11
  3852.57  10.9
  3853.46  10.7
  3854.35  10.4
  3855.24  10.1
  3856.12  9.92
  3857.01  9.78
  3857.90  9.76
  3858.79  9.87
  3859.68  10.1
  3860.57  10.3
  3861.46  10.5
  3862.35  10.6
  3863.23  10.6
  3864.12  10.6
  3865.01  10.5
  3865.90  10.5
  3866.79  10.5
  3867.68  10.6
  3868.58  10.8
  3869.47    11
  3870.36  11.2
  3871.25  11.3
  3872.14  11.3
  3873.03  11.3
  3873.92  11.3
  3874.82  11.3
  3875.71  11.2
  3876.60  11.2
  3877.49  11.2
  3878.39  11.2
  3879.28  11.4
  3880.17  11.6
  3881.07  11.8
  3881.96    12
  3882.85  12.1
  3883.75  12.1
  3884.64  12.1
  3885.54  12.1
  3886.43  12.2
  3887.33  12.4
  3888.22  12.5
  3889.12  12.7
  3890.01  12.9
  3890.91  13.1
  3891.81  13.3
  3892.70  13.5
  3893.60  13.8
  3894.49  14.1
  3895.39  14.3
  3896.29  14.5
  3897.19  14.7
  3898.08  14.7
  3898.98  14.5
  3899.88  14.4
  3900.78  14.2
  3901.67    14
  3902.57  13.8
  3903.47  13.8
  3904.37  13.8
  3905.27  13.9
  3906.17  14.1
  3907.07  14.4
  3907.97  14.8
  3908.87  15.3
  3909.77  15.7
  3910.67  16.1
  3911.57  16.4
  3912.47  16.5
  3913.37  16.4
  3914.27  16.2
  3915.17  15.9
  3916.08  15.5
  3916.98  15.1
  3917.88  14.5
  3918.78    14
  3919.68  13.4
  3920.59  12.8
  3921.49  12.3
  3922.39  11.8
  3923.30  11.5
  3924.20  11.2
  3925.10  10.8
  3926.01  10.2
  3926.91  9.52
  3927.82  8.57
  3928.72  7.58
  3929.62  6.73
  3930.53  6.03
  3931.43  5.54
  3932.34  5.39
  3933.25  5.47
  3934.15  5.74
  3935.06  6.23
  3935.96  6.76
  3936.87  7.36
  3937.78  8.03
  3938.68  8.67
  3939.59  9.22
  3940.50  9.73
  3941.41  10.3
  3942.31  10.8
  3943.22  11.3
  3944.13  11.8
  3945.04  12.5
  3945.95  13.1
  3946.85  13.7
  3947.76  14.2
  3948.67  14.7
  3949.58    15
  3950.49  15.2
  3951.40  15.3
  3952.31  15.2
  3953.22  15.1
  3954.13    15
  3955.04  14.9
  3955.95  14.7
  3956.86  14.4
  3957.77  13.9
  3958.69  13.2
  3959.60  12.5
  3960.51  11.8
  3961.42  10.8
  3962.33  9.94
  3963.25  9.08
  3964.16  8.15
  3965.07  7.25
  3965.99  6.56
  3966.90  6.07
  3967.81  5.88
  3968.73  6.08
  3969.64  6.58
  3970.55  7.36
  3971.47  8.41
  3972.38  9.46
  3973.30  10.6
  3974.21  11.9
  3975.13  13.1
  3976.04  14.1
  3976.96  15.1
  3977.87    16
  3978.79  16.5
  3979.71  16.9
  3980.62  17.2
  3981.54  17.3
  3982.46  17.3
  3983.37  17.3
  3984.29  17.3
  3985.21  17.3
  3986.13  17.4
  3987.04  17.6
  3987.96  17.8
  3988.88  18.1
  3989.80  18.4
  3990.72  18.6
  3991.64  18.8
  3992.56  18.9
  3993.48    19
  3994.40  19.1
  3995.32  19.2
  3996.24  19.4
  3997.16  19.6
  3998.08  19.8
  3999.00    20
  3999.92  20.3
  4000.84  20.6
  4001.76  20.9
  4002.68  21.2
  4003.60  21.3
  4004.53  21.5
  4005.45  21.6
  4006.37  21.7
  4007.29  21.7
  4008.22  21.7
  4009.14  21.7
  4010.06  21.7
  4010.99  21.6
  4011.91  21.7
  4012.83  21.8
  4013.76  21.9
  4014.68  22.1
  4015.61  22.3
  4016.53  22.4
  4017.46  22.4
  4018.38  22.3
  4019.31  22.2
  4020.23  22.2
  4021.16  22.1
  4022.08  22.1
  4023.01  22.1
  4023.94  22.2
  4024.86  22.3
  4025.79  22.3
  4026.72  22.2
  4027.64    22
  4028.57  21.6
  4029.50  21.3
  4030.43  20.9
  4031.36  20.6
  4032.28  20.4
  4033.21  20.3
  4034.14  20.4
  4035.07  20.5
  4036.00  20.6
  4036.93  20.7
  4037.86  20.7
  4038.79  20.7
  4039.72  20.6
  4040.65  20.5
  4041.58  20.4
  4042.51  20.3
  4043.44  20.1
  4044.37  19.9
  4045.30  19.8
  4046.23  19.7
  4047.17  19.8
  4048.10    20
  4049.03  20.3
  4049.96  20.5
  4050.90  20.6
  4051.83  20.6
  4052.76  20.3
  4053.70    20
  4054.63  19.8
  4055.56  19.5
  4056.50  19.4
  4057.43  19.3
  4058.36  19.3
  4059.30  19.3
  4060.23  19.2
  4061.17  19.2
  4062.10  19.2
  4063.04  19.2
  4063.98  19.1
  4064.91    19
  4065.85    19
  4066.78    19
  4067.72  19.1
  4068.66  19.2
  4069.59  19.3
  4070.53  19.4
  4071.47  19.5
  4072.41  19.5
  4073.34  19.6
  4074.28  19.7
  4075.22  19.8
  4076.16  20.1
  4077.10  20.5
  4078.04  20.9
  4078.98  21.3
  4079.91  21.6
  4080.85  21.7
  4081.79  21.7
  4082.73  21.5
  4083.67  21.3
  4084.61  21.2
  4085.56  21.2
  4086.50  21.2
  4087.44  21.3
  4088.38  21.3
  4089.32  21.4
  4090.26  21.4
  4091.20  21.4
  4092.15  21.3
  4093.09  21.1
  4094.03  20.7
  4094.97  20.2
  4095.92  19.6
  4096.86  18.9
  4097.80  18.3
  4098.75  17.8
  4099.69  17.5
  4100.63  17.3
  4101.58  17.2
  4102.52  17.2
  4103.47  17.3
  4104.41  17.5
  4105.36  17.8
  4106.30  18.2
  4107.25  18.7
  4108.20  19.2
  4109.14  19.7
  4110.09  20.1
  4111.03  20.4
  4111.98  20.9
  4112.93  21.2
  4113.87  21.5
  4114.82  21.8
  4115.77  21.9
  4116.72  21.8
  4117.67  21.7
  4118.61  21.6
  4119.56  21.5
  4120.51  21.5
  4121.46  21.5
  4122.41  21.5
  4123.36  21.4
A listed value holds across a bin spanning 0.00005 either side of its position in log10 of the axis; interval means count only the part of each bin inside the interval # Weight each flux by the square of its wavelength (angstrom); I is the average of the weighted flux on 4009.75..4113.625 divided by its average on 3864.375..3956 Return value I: 1.80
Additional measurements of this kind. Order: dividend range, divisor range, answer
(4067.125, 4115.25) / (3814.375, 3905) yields 2.04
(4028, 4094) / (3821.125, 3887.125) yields 2.19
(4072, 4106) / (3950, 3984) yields 1.72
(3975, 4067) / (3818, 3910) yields 1.93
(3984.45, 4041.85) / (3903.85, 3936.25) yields 1.83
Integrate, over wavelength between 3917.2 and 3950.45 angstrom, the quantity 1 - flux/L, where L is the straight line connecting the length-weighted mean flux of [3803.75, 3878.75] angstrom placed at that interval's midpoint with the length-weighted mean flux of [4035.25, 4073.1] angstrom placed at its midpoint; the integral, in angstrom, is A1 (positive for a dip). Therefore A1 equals 9.7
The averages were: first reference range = 10.4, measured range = 10.3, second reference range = 19.8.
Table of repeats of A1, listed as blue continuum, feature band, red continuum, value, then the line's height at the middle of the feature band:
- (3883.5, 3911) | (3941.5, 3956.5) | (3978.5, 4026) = 2.8 angstrom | 17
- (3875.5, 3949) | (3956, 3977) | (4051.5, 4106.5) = 6.5 angstrom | 14.6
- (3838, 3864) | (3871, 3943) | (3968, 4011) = 6.4 angstrom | 13.3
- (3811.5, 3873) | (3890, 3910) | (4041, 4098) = -2.4 angstrom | 12.6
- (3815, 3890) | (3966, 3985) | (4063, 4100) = 4.0 angstrom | 15.6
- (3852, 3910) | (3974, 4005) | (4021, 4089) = -1.4 angstrom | 17.3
